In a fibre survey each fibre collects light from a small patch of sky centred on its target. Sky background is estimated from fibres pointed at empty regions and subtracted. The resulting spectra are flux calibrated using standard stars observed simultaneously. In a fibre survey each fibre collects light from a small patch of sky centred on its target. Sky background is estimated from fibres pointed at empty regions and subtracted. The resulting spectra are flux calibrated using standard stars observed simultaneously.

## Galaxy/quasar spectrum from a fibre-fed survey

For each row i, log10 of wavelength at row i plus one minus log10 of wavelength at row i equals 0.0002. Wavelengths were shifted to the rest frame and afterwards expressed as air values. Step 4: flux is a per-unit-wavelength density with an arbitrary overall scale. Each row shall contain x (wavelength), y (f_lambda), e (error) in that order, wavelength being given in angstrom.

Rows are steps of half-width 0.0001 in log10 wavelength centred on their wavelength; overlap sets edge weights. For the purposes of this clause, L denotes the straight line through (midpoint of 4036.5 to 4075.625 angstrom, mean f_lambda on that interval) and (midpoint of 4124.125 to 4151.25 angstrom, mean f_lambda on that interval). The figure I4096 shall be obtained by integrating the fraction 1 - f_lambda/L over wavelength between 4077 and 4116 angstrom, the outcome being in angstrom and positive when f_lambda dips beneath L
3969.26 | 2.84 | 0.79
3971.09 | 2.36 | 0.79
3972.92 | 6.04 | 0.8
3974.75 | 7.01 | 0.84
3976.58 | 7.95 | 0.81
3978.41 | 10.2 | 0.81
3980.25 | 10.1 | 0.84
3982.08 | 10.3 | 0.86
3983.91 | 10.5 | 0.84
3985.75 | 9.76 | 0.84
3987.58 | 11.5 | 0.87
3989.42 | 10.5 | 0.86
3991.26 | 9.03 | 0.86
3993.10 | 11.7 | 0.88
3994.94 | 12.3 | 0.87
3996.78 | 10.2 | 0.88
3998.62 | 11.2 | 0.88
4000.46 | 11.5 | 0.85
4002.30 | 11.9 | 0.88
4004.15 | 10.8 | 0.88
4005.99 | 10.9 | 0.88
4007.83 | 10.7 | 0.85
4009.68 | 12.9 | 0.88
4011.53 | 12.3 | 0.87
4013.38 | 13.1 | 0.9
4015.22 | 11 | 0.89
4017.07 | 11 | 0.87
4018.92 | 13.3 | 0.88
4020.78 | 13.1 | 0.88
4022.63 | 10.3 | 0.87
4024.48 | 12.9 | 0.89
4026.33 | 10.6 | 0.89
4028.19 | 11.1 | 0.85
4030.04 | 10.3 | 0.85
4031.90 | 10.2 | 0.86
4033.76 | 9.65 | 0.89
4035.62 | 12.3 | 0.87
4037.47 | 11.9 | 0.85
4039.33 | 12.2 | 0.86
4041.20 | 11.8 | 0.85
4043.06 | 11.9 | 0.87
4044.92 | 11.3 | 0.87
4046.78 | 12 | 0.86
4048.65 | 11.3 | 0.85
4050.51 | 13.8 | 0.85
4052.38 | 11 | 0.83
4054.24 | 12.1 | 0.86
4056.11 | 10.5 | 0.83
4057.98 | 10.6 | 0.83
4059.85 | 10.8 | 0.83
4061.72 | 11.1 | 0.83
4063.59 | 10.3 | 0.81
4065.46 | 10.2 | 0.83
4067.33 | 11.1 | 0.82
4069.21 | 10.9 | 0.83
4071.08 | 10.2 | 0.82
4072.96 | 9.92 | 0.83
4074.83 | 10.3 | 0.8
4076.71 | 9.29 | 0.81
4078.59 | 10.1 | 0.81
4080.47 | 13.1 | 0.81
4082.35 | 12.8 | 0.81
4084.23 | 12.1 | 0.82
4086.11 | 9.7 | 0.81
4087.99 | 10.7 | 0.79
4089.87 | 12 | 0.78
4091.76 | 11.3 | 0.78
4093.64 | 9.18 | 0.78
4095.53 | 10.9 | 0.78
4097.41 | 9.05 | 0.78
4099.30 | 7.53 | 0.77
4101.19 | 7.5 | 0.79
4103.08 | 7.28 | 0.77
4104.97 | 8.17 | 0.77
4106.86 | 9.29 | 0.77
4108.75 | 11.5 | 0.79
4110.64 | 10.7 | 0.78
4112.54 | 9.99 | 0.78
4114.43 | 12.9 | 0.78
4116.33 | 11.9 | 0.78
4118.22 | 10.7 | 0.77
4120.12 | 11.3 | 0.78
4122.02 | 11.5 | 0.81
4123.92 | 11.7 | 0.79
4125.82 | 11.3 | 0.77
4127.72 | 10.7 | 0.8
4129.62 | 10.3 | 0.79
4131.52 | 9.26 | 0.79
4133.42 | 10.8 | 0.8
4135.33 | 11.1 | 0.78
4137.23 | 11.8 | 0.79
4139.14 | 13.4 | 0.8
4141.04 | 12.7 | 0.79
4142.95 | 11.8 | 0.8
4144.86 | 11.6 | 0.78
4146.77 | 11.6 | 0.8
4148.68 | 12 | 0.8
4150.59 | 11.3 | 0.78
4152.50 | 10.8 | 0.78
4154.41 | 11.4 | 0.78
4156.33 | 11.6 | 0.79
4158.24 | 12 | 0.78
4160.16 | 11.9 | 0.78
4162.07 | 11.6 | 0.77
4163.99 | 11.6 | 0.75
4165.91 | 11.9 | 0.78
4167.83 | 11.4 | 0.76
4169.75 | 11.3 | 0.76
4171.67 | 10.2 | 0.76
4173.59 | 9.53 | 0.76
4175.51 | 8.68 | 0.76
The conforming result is 3.5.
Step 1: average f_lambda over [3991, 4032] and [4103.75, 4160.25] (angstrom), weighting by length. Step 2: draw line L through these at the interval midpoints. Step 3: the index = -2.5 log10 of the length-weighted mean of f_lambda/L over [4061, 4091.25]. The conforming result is 0.04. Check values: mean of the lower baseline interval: 11.5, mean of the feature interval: 10.9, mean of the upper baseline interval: 11.2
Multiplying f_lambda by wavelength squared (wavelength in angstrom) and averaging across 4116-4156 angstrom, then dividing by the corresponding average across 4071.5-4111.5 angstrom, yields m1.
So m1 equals 1.15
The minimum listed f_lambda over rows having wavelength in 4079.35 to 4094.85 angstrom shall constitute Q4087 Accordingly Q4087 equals 9.18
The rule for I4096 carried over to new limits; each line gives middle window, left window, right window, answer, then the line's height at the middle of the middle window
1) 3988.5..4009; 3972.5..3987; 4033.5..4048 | -2.2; 9.95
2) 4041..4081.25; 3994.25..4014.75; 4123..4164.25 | 1.7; 11.5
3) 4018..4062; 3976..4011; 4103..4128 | -3.0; 10.8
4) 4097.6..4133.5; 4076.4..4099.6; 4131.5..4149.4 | 3.4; 11.2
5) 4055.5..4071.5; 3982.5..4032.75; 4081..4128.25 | 0.3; 10.8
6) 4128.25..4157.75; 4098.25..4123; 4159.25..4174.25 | -2.0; 10.7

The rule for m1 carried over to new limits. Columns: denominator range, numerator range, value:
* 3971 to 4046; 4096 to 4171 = 1.07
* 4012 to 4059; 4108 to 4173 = 1.04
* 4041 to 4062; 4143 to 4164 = 1.06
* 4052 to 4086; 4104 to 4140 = 1.03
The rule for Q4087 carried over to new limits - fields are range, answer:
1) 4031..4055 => 9.65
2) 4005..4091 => 9.29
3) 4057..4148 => 7.28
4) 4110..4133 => 9.26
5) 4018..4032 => 10.2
